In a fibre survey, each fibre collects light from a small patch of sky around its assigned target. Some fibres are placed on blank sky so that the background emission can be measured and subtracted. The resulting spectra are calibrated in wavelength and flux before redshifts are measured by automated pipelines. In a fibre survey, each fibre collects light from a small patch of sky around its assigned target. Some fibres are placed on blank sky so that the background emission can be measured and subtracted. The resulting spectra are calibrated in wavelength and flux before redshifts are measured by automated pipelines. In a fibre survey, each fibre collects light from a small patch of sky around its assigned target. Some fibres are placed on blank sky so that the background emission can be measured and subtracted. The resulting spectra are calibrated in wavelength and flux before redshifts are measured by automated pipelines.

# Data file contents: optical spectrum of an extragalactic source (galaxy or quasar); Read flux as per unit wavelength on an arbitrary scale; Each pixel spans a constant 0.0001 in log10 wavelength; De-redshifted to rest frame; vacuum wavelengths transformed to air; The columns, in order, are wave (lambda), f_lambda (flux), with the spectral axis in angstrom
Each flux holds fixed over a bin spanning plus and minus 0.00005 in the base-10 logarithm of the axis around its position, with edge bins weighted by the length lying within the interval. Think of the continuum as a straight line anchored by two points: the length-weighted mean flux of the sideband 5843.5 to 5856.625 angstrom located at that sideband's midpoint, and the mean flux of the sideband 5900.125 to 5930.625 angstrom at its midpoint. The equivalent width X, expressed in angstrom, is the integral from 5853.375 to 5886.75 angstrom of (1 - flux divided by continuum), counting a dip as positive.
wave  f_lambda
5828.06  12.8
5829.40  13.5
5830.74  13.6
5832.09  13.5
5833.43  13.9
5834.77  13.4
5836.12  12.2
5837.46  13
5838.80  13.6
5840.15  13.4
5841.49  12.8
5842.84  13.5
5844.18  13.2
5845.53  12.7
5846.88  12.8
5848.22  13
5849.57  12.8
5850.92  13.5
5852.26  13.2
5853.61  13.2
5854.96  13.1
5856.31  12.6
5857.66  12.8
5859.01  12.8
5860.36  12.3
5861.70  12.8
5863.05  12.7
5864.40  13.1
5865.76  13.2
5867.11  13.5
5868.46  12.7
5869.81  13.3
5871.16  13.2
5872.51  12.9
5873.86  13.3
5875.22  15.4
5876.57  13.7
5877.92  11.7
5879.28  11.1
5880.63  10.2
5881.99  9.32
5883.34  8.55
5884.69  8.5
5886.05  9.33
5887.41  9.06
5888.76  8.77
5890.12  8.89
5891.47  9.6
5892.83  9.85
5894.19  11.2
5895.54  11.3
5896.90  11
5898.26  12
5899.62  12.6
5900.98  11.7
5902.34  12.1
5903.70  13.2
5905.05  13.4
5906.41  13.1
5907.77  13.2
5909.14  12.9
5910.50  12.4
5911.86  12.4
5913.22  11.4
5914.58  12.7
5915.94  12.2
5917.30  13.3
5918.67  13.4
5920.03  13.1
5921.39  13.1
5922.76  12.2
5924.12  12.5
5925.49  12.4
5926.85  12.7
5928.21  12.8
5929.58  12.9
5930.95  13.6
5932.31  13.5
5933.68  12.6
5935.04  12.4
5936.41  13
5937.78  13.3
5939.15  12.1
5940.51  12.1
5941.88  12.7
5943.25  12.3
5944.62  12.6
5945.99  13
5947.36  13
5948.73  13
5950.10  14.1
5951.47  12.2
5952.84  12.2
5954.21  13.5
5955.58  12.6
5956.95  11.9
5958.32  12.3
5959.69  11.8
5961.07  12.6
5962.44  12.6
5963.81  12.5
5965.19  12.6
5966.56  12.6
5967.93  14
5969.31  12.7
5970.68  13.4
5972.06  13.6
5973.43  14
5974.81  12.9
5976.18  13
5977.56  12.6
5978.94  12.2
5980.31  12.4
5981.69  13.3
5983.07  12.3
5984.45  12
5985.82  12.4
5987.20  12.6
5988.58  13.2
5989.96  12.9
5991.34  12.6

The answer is 1.88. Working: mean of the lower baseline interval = 13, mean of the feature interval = 12.2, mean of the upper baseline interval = 12.7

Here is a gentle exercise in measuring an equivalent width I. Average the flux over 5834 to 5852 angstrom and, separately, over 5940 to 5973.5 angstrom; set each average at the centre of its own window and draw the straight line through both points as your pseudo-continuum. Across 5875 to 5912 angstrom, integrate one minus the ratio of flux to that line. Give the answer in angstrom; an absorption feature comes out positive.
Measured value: 4.9 angstrom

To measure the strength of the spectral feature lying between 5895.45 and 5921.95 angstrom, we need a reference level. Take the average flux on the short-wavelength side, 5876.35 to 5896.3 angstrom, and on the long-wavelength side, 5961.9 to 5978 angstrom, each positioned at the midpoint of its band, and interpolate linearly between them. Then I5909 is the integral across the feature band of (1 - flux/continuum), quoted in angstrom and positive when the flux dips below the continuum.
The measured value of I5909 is -4.26 angstrom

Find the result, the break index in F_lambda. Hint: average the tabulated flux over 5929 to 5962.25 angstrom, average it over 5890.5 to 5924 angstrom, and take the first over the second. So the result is 1.0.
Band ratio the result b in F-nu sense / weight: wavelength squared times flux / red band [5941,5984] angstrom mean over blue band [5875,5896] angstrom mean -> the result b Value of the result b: 1.28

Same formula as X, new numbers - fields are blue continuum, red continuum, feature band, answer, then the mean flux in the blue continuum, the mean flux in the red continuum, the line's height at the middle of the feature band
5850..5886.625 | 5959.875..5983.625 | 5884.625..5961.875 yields 2.5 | 12.3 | 12.9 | 12.6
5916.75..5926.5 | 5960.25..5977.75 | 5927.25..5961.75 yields 0.5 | 12.8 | 13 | 12.9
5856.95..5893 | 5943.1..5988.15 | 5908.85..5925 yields -0.6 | 11.6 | 12.8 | 12.1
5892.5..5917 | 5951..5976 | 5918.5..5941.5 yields -0.6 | 12.2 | 12.8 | 12.5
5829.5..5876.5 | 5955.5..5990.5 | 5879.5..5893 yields 3.9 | 13.2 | 12.7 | 13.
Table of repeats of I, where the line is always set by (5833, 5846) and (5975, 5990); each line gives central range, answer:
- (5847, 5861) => 0.2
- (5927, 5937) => -0.1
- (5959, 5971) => 0.0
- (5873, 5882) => 0.5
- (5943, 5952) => -0.1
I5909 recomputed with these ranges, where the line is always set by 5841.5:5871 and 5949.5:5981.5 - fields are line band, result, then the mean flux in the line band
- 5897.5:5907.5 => 0.2 angstrom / 12.6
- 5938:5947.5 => 0.2 angstrom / 12.6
